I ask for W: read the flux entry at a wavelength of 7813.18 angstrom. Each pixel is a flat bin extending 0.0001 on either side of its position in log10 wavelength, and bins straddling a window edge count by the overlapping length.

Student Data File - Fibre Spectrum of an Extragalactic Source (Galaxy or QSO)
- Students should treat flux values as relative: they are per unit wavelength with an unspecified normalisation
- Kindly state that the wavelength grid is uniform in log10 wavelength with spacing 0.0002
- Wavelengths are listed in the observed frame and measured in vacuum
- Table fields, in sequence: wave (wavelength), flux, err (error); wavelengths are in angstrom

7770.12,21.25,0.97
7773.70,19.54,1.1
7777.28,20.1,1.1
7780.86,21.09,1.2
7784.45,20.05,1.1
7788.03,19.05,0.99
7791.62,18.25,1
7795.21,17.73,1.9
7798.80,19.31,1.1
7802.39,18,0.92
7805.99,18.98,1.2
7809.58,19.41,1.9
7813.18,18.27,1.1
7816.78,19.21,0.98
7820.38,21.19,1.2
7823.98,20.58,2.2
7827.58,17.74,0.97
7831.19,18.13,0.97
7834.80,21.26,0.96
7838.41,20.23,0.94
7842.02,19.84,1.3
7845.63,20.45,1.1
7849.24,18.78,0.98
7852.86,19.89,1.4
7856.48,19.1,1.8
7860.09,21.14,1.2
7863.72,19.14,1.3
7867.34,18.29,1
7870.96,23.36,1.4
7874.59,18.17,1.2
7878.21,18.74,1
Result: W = 18.27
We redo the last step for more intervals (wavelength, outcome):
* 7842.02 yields 19.84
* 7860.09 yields 21.14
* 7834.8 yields 21.26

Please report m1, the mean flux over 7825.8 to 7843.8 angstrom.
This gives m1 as 19.4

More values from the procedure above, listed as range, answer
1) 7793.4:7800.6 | 18.5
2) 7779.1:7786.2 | 20.6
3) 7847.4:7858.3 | 19.3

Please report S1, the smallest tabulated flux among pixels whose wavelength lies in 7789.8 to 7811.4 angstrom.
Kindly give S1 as 17.73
